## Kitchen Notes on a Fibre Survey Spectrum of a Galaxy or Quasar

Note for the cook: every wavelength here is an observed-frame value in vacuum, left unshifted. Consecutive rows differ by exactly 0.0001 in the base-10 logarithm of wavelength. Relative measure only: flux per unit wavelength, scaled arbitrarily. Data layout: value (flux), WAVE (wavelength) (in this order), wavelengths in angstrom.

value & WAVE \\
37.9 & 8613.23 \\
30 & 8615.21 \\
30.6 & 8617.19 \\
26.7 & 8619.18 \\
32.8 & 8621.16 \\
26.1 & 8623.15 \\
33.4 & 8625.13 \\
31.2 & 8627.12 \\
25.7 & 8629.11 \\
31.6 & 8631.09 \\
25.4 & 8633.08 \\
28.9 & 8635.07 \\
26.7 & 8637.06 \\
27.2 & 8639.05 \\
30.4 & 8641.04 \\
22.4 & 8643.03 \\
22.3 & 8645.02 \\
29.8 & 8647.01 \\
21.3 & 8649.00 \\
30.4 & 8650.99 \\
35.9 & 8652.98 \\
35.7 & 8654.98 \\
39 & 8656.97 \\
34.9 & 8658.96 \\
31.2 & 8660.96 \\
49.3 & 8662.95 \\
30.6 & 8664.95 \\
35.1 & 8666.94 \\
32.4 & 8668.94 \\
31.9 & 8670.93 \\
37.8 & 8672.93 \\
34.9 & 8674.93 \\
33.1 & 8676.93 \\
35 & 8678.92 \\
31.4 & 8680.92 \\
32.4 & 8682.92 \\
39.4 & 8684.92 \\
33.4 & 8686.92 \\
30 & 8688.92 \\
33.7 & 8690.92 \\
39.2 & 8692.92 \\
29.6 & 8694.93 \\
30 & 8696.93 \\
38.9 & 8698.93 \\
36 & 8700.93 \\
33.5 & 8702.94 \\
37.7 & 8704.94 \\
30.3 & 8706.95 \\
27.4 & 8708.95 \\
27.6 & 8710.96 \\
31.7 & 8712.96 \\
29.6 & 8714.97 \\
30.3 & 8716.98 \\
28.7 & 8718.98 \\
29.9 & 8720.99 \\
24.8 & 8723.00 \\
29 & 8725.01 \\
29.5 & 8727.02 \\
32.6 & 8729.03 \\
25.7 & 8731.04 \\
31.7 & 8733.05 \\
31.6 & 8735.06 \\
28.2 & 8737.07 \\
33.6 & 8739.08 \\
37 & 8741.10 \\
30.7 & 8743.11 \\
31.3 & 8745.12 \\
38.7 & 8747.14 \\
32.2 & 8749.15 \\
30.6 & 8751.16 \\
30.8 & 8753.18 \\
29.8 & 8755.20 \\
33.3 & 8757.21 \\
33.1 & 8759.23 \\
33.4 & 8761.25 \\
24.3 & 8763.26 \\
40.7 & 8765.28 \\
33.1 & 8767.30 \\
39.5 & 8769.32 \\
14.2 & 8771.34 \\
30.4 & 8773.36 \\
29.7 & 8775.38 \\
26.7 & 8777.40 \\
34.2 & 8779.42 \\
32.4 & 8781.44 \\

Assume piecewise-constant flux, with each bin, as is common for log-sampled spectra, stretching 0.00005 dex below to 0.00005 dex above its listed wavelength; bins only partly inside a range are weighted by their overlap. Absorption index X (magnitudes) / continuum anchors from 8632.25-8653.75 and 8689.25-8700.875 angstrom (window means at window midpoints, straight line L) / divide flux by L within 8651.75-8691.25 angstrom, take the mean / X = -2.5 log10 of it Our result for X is -0.13 mag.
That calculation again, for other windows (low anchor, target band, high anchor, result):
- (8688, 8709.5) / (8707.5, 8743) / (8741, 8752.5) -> 0.11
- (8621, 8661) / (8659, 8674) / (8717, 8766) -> -0.18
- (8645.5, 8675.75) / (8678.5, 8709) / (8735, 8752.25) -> -0.01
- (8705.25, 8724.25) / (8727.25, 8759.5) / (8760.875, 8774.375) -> -0.06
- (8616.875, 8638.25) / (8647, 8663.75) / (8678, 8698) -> -0.11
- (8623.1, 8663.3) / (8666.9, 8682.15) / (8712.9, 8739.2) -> -0.13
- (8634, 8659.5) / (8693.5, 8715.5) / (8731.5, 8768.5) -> -0.04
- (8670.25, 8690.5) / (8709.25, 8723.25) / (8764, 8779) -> 0.13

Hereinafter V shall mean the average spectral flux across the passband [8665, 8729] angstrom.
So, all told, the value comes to 32.4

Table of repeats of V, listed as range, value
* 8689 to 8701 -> 34.1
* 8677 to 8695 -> 34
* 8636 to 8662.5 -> 30.2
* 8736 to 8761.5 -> 32.5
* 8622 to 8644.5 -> 28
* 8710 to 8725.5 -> 29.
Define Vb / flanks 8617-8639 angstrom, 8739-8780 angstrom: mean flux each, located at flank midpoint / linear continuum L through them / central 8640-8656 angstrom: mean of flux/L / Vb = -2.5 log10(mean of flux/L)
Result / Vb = 0.03 mag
